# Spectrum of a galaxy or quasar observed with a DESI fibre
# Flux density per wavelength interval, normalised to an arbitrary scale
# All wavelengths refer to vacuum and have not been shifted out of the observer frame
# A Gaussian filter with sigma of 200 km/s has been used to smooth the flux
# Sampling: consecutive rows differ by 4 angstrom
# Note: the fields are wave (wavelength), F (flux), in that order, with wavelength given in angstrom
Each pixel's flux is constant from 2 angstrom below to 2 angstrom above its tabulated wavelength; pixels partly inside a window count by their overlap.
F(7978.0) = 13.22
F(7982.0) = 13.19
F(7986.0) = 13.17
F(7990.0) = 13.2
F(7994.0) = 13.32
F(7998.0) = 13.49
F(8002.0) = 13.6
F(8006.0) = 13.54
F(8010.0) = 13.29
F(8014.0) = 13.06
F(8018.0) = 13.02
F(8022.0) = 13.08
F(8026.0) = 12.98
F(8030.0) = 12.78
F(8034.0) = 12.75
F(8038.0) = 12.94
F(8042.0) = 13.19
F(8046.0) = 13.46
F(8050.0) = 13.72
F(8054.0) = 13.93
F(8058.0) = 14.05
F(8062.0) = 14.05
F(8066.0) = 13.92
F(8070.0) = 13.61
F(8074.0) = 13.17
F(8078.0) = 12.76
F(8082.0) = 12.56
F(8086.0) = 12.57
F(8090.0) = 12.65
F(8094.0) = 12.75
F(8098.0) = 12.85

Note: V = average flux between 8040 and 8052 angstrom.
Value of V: 13.5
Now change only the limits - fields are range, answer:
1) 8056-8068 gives 14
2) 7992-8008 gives 13.5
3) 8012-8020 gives 13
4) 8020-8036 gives 12.9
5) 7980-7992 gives 13.2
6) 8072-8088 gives 12.8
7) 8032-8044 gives 13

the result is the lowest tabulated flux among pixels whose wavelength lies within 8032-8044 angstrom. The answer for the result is 12.75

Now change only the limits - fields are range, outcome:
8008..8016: 13.06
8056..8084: 12.56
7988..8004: 13.2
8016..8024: 13.02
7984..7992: 13.17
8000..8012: 13.29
